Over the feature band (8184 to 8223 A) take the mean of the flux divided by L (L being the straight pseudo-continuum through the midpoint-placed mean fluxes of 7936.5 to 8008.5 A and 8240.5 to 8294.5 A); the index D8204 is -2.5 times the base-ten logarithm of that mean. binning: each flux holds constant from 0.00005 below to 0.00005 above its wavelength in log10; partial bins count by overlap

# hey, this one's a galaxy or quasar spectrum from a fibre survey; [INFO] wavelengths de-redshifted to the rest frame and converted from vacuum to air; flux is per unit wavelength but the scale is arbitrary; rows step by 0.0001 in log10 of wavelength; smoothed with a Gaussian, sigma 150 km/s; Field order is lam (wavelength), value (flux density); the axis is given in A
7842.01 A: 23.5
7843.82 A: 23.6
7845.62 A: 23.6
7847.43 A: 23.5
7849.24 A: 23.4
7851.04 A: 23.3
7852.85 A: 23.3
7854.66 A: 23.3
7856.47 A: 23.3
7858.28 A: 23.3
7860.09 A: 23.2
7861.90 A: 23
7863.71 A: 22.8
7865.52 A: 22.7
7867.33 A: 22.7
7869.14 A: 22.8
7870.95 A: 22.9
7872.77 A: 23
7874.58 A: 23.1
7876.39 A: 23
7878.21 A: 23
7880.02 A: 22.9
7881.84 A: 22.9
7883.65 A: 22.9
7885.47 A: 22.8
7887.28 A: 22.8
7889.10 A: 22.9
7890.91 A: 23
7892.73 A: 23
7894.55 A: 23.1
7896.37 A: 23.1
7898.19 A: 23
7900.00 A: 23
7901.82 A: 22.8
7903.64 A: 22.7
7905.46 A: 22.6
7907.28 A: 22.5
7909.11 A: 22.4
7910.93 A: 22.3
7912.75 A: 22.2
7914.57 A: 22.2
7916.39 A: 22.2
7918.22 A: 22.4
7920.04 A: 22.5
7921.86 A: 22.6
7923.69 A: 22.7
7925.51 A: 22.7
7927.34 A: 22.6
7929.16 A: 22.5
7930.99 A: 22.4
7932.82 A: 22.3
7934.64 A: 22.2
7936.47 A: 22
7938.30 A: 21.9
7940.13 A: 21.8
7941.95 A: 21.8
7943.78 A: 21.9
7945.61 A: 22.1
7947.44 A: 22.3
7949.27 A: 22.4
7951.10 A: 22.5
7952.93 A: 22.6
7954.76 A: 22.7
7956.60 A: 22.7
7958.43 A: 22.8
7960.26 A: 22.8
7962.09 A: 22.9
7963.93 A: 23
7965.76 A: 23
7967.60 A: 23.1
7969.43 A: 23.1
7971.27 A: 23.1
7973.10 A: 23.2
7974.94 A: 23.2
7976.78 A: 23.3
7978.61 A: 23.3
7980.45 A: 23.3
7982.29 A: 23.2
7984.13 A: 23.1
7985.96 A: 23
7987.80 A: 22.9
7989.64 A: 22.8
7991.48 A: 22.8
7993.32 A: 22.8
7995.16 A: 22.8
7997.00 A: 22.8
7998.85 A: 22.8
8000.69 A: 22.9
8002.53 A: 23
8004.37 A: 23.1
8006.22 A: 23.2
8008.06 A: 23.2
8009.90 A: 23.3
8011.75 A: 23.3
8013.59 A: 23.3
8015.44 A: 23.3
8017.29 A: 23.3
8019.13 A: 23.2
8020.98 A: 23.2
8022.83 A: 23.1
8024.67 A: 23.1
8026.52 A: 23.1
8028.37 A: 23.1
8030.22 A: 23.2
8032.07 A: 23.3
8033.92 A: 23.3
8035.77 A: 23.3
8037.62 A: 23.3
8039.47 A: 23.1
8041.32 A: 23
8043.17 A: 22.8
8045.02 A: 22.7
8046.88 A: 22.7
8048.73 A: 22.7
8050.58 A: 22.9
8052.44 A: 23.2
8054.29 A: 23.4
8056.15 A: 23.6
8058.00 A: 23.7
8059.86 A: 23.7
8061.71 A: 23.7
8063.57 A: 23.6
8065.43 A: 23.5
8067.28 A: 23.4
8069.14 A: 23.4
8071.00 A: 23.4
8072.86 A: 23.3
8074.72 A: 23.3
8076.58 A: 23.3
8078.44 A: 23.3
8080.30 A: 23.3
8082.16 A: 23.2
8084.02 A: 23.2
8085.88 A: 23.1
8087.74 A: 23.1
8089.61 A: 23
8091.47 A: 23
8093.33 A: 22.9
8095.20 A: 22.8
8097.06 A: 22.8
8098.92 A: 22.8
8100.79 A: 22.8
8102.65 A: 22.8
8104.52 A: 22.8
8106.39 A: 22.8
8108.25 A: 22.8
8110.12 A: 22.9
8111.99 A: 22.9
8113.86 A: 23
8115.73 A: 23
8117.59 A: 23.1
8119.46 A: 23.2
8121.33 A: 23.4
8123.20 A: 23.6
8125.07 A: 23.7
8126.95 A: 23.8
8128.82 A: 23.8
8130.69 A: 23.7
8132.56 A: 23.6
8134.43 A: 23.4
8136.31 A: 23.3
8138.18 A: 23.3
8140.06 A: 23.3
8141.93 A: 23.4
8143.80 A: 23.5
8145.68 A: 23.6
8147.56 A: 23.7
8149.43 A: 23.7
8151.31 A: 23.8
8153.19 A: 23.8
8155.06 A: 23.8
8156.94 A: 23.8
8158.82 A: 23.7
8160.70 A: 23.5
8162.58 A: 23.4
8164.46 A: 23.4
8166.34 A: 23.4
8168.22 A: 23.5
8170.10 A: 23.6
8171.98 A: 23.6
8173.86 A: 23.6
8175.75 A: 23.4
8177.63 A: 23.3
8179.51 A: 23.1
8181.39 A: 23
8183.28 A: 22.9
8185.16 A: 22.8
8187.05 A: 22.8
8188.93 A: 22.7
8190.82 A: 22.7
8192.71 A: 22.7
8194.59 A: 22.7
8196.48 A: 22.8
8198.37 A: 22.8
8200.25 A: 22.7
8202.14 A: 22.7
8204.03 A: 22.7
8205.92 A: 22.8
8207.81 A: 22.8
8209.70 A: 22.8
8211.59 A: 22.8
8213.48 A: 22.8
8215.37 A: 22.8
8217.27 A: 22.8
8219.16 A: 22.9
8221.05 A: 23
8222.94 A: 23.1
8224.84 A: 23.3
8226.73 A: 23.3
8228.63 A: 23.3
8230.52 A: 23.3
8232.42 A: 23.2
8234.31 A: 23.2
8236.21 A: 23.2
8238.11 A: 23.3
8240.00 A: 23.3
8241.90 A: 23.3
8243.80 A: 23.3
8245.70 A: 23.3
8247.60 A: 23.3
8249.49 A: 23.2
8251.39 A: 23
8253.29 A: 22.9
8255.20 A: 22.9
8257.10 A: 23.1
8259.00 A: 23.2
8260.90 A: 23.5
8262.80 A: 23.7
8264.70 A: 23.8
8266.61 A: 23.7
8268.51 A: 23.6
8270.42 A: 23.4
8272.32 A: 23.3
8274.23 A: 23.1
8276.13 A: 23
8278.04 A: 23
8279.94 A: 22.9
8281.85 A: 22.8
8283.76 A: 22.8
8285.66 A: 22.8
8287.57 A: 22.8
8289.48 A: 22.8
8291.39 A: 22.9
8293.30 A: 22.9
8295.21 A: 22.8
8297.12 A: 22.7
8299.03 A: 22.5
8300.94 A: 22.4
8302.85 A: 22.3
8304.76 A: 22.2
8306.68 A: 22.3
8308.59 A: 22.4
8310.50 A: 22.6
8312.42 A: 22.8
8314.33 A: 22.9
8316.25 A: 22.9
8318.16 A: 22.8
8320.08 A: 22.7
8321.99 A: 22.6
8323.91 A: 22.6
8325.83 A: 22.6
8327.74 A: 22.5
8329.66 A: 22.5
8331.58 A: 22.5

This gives 0.01 mag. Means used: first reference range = 22.8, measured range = 22.8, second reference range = 23.2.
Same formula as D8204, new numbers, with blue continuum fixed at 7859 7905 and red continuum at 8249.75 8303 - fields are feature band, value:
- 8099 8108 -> 0.01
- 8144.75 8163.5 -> -0.03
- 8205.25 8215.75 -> 0.01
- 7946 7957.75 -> 0.02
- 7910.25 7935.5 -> 0.02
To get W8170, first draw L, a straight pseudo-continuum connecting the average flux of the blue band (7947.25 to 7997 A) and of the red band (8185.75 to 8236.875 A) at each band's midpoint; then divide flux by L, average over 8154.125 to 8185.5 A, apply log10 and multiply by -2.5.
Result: -0.023 mag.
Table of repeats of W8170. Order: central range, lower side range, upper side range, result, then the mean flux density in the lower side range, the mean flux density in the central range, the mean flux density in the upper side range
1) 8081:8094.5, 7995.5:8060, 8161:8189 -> 0.01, 23.1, 23.1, 23.3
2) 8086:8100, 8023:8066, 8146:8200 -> 0.01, 23.2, 22.9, 23.3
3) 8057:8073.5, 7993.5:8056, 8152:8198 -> -0.02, 23.1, 23.5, 23.2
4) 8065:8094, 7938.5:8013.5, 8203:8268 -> -0.01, 22.8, 23.2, 23.1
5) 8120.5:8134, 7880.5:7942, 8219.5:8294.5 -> -0.03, 22.6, 23.7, 23.2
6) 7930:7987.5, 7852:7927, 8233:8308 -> 0.01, 22.8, 22.7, 23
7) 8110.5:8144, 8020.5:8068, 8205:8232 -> -0.01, 23.2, 23.4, 23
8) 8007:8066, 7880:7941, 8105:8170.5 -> -0.01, 22.6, 23.2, 23.4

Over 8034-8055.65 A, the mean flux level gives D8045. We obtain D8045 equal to 23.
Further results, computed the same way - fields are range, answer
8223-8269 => 23.3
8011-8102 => 23.2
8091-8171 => 23.3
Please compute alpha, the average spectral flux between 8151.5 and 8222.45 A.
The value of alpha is 23.1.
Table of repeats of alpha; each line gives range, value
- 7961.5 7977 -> 23.1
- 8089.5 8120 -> 22.9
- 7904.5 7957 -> 22.3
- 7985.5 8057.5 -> 23.1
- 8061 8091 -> 23.3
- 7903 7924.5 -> 22.4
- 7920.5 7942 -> 22.3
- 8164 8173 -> 23.5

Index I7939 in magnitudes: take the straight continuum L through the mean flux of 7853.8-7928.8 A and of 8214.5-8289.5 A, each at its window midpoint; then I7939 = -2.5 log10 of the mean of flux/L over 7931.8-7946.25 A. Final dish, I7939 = 0.04 mag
